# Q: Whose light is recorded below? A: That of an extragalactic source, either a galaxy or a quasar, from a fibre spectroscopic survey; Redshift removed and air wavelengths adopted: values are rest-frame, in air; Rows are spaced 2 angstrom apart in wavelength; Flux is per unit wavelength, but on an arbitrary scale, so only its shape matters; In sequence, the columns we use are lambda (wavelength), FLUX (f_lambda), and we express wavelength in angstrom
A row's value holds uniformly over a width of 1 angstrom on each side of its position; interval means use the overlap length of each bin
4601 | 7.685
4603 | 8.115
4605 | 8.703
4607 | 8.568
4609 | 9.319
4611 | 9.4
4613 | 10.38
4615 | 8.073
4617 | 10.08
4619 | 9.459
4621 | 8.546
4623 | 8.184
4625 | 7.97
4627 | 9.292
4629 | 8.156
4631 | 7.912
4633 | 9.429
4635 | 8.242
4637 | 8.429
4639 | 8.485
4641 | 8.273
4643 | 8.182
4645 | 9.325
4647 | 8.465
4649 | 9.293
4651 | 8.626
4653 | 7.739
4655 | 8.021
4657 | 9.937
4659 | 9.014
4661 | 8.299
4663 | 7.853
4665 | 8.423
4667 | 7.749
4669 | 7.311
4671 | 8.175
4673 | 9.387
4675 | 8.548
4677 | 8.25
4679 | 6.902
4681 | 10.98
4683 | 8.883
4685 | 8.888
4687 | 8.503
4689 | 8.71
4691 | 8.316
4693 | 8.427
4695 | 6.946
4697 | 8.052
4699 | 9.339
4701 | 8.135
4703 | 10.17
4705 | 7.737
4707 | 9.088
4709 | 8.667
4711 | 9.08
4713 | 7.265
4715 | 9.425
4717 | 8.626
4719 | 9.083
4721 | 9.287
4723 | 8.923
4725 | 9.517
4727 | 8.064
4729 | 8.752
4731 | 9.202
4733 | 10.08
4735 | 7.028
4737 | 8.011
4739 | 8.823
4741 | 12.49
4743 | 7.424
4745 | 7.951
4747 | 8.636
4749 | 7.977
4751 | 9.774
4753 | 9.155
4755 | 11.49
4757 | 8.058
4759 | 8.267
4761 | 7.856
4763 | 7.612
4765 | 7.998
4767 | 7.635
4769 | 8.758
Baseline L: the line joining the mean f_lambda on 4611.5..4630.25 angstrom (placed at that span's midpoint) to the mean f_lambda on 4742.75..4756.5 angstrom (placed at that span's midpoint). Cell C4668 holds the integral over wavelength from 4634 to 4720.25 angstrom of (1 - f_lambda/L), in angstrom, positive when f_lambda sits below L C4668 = 3.8 angstrom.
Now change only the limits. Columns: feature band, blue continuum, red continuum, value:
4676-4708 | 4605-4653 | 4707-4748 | 0.8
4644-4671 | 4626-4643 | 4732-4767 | 0.3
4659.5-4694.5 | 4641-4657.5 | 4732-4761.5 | 1.1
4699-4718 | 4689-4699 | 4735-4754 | -0.9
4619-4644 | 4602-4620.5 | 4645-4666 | 1.2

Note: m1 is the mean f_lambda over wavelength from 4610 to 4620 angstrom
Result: 9.48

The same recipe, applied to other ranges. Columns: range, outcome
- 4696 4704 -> 8.92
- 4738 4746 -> 9.17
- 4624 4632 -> 8.33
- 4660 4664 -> 8.08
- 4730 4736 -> 8.77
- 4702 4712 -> 8.95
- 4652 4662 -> 8.6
